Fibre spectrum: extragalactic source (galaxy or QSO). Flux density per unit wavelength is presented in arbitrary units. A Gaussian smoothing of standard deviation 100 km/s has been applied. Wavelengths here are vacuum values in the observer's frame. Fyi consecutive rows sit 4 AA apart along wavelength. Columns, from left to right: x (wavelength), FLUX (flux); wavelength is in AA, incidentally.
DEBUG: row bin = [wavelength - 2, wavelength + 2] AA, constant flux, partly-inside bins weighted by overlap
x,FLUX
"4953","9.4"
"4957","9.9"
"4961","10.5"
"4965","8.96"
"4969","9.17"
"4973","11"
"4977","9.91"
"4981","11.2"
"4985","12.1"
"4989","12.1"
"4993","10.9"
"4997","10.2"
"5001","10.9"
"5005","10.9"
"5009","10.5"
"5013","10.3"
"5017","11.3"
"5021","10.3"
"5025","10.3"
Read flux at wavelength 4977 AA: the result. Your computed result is 9.91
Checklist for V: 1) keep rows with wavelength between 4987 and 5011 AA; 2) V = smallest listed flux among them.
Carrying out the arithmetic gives 10.2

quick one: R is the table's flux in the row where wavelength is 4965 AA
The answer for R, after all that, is 8.96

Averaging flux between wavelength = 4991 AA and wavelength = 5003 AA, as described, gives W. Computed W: 10.7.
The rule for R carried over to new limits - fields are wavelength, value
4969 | 9.17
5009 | 10.5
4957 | 9.9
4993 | 10.9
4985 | 12.1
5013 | 10.3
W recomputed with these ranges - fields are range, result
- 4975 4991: 11.3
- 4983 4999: 11.3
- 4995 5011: 10.6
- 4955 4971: 9.63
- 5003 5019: 10.8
